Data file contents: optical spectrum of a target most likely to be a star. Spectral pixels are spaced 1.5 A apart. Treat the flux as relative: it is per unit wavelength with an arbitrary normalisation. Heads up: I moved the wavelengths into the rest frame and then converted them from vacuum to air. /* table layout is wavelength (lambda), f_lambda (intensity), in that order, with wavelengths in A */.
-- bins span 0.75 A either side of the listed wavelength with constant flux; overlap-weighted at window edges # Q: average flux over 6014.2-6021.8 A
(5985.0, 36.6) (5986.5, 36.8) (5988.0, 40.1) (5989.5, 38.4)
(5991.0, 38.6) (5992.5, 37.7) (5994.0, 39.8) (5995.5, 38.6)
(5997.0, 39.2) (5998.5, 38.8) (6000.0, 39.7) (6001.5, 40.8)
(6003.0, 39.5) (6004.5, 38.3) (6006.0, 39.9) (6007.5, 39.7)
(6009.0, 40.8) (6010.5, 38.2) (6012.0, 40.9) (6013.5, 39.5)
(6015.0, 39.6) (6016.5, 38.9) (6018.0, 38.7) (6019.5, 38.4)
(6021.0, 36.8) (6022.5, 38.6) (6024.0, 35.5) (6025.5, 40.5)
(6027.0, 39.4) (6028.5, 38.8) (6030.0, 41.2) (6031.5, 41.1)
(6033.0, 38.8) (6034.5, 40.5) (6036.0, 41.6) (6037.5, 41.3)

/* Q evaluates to 38.5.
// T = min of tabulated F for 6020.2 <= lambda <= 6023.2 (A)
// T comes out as 36.8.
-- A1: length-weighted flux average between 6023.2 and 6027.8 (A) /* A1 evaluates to 38.5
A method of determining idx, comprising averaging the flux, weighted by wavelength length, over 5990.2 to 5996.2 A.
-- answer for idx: 38.7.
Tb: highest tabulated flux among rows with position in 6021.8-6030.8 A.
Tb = 41.2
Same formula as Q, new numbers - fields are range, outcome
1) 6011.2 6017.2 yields 39.7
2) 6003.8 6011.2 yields 39.4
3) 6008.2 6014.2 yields 39.9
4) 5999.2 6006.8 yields 39.6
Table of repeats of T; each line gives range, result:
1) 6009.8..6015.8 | 38.2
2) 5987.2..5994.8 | 37.7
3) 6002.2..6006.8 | 38.3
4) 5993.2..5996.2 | 38.6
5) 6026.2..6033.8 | 38.8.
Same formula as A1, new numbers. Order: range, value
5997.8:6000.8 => 39.3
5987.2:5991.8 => 39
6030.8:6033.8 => 39.9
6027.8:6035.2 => 40.1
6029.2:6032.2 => 41.1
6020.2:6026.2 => 37.8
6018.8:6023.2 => 37.9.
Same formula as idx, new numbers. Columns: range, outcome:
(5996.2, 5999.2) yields 39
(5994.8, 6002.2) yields 39.4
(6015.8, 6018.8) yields 38.8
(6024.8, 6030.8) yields 40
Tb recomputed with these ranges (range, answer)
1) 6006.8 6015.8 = 40.9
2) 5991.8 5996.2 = 39.8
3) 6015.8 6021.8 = 38.9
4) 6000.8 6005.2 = 40.8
